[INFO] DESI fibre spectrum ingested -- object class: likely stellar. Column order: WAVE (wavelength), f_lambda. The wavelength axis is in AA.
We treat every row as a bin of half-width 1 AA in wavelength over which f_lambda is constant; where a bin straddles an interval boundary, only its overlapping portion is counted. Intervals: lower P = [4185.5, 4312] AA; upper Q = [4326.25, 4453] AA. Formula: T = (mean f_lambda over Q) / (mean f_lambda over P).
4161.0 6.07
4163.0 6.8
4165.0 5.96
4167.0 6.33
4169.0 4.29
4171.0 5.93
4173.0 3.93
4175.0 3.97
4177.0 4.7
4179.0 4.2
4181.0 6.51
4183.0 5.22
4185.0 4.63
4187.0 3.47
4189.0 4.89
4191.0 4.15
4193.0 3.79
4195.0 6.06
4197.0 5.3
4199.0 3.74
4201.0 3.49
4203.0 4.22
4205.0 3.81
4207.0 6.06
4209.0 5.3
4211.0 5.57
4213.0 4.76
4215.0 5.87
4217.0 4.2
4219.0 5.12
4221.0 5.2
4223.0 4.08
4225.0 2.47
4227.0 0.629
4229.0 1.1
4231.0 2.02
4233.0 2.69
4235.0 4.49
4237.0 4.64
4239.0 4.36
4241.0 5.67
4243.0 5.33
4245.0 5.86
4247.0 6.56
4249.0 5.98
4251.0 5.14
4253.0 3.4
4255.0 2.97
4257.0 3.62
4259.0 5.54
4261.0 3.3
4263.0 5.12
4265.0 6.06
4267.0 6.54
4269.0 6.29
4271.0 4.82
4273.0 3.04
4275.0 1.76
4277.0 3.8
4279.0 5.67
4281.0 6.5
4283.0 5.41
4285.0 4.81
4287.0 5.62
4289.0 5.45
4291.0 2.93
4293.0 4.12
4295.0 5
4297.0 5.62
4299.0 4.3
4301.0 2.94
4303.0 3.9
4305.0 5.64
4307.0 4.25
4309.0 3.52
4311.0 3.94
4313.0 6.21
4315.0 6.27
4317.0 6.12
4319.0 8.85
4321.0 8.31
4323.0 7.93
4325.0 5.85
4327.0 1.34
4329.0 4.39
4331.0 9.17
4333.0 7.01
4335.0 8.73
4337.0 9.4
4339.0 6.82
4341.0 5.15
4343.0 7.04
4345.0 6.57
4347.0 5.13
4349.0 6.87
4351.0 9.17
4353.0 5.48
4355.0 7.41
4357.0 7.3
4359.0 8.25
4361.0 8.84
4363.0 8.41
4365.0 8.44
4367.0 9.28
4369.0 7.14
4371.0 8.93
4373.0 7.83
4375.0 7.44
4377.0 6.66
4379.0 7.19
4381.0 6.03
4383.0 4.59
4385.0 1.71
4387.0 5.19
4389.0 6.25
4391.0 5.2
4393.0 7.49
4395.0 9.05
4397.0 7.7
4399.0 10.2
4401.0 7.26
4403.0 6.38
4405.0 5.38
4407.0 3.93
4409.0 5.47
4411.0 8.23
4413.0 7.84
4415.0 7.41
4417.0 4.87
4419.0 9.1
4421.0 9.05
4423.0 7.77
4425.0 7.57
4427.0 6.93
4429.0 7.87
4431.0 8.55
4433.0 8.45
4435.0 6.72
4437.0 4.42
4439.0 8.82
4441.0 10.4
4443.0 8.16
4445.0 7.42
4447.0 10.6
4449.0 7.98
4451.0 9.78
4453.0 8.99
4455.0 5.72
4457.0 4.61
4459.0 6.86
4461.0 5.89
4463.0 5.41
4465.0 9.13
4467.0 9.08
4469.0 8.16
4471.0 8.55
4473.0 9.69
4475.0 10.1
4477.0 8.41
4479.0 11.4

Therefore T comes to 1.62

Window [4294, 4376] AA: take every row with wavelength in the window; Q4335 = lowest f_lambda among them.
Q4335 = 1.34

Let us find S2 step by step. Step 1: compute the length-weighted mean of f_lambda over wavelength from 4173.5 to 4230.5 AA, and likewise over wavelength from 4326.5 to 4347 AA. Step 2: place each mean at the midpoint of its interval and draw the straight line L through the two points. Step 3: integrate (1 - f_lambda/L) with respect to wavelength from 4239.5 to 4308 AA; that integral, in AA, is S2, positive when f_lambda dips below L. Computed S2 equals 9.1 AA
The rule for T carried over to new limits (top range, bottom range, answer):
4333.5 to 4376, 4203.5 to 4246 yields 1.79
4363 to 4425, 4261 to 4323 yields 1.37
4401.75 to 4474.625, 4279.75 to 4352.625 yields 1.29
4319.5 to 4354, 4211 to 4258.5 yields 1.60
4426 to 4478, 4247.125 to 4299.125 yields 1.67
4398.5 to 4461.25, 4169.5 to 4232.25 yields 1.72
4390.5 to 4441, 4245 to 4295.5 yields 1.53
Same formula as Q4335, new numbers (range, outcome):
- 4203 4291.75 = 0.629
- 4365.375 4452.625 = 1.71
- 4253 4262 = 2.97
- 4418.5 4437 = 4.42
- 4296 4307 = 2.94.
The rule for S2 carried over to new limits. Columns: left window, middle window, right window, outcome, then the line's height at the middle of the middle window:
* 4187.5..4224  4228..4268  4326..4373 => 7.13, 5.47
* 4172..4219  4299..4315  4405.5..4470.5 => 4.12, 6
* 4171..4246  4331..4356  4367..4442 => -3.66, 6.24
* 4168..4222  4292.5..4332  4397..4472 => 4.74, 6.12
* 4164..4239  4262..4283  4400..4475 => 1.43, 5.35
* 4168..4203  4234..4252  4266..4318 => -2.44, 4.7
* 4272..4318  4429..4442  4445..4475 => -0.75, 7.46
